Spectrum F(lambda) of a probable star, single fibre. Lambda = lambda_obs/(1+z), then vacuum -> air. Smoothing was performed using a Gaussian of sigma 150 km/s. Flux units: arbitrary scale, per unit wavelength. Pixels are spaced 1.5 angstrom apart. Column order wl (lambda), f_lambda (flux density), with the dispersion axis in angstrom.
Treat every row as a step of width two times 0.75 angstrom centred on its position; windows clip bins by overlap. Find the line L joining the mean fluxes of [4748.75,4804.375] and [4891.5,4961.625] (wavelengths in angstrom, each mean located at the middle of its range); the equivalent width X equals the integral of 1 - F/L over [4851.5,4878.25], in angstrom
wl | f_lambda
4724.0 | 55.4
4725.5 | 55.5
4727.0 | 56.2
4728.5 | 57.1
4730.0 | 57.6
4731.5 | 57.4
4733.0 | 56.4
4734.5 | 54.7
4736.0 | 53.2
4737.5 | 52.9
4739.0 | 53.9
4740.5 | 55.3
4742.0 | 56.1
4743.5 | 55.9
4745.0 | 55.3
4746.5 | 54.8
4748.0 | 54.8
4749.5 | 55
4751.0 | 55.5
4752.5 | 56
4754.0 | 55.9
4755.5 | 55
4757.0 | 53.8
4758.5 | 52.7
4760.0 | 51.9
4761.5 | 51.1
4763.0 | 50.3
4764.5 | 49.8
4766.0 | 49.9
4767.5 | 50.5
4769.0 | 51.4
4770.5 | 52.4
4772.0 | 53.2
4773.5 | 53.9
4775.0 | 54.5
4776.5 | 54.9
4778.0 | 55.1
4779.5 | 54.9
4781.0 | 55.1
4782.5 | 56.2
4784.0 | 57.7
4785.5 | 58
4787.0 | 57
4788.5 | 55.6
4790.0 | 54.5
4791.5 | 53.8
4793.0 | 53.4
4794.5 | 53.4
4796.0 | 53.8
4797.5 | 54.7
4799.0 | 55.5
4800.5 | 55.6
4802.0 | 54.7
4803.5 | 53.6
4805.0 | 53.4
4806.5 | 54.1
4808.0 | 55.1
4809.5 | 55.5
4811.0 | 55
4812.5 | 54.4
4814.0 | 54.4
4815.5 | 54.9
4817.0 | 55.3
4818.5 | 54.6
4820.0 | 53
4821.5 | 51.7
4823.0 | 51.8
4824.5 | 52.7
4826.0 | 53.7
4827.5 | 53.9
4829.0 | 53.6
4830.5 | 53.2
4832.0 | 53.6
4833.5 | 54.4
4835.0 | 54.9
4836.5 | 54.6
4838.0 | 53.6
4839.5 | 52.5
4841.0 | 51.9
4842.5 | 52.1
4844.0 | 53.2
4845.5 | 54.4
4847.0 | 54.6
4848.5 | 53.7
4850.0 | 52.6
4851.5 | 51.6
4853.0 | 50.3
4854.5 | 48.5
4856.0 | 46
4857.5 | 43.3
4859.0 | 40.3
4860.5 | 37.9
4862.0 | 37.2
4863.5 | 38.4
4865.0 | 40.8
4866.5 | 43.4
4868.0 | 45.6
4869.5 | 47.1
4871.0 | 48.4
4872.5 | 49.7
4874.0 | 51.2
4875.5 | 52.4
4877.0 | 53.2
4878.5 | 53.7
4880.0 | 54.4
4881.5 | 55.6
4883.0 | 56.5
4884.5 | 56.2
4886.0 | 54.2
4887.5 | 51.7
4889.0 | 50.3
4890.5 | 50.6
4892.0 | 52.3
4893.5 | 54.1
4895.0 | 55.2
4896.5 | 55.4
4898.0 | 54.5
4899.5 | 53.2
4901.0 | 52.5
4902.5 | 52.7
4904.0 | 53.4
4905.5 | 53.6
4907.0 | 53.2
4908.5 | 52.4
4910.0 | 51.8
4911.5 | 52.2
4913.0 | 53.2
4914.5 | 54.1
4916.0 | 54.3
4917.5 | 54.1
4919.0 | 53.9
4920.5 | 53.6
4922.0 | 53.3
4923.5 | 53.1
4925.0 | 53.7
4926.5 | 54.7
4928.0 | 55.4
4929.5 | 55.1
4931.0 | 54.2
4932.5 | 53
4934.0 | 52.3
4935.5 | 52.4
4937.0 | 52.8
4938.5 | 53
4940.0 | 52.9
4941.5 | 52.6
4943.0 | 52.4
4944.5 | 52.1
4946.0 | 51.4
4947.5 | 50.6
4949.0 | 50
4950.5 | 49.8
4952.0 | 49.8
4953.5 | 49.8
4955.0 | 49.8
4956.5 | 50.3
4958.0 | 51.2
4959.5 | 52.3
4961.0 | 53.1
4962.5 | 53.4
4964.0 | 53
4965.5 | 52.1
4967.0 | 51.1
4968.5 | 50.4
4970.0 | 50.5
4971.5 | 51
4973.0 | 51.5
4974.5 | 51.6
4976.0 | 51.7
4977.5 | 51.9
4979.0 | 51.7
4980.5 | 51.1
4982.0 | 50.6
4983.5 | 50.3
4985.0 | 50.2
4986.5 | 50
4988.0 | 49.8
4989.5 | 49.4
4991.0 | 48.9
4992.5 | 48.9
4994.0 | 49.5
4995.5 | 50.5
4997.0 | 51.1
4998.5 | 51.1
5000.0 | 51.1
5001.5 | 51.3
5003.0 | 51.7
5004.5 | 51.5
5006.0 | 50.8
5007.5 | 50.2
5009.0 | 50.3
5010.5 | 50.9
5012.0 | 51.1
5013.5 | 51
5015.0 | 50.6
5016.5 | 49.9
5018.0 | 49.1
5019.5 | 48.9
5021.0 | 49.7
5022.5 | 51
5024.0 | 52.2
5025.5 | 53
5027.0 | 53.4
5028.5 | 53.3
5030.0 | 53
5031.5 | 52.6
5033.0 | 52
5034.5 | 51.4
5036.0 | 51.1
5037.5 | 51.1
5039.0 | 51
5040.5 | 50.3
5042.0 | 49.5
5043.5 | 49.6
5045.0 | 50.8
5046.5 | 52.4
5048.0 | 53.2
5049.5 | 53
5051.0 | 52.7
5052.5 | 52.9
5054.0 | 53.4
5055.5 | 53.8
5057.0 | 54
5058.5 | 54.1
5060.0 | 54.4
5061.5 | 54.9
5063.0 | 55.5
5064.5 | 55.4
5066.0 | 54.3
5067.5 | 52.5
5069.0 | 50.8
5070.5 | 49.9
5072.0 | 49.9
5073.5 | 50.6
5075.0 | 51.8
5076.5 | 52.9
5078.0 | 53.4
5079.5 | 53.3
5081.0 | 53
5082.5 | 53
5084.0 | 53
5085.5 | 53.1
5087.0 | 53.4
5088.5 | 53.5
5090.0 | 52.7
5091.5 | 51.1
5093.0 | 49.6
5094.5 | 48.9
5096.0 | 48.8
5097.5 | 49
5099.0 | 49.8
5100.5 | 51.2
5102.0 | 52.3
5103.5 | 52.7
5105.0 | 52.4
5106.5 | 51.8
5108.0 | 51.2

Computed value 3.7 angstrom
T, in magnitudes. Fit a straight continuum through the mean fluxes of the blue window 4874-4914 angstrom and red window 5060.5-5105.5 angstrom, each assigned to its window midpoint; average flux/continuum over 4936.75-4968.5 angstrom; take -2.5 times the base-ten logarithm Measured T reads 0.03 mag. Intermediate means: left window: 53.4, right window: 52.1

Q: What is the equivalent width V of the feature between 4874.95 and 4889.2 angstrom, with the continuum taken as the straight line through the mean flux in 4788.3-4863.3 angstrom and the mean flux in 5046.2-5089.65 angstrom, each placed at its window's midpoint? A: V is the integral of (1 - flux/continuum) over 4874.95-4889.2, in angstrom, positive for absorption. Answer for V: -0.4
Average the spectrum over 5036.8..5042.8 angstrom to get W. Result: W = 50.5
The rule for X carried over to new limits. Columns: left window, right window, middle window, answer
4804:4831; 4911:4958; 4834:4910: 3.5 angstrom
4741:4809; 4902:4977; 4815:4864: 2.4 angstrom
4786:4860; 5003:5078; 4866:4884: 0.6 angstrom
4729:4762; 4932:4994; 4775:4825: -0.7 angstrom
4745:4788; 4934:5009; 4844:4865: 2.4 angstrom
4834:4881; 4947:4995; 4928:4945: -1.0 angstrom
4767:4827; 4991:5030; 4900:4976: -0.5 angstrom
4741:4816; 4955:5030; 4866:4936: -0.6 angstrom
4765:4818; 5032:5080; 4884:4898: 0.1 angstrom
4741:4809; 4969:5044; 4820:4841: 0.0 angstrom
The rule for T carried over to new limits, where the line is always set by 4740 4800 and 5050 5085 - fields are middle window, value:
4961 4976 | 0.04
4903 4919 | 0.01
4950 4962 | 0.05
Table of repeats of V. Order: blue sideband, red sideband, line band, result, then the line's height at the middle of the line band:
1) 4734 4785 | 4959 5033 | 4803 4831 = -0.34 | 53.3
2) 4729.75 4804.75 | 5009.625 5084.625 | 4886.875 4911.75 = 0.17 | 53.3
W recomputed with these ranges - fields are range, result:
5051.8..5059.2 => 53.6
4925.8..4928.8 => 55.1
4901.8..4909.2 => 53.1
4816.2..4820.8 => 54.3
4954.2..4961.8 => 51.3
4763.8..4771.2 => 50.8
